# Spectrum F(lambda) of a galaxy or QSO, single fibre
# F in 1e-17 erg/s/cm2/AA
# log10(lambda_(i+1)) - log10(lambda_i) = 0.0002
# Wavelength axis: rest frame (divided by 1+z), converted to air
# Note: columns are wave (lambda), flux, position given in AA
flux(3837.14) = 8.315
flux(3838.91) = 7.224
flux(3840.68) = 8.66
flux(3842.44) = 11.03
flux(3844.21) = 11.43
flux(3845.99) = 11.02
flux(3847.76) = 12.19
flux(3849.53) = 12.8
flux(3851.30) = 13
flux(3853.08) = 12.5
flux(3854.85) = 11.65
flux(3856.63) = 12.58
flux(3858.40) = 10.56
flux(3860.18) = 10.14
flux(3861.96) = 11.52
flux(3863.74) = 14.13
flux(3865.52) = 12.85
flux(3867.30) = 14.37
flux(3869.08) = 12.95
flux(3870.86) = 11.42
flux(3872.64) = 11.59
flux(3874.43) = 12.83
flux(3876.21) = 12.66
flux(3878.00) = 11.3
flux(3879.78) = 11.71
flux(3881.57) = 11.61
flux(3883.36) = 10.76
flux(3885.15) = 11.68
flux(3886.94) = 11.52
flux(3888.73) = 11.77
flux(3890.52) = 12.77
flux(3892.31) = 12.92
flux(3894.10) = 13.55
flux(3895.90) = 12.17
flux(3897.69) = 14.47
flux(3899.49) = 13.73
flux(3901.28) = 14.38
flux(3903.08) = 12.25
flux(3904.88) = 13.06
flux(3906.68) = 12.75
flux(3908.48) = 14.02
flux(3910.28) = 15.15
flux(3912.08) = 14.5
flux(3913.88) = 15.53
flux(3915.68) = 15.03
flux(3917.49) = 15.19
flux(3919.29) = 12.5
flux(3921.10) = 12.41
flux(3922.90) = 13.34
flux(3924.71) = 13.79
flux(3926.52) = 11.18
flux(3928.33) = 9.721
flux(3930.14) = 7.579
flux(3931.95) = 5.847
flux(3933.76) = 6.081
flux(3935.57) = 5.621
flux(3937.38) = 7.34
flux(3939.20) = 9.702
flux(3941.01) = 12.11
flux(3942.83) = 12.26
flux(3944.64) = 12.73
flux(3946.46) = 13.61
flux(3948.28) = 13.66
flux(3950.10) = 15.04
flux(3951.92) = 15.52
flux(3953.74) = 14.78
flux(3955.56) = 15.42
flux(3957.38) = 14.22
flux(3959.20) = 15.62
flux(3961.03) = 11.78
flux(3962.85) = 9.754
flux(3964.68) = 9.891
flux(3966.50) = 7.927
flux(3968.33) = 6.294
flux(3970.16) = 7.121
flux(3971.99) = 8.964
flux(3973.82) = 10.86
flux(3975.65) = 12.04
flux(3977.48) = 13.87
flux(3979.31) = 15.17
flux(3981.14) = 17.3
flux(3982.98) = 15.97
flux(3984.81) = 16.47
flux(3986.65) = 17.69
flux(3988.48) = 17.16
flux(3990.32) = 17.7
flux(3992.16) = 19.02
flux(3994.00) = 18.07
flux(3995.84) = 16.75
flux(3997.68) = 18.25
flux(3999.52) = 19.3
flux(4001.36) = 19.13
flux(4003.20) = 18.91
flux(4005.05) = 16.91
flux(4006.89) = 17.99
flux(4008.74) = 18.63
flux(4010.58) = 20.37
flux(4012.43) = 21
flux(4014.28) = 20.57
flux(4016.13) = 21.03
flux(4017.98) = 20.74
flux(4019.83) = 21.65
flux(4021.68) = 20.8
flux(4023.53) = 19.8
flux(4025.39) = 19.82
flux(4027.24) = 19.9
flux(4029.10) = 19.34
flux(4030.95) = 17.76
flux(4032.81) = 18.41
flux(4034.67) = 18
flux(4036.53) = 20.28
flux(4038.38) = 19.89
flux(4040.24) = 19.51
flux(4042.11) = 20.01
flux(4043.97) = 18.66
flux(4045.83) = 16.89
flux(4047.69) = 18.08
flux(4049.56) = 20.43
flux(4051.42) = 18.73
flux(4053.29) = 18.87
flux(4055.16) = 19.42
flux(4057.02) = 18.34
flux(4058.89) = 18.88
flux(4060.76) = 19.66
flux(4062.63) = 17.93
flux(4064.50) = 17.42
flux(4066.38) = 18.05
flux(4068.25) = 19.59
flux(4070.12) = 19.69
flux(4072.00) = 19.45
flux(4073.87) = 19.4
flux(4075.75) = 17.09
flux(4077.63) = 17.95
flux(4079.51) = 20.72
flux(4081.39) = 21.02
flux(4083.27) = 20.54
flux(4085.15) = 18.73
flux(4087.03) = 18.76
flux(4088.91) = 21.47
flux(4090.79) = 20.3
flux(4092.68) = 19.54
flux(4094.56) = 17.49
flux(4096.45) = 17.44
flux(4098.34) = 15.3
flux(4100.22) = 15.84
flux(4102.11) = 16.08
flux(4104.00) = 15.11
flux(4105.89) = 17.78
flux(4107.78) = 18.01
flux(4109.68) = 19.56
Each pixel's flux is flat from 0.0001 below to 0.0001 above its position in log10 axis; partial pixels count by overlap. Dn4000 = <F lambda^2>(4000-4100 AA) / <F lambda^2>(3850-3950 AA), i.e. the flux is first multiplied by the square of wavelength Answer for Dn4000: 1.70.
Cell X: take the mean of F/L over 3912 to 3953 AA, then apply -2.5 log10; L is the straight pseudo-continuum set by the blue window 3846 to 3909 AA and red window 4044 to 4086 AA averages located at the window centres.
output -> 0.22 mag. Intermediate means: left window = 12.4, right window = 18.9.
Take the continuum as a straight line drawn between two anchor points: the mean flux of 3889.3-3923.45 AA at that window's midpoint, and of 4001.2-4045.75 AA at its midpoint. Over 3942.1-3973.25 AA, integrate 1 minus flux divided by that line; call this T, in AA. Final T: 7.9 AA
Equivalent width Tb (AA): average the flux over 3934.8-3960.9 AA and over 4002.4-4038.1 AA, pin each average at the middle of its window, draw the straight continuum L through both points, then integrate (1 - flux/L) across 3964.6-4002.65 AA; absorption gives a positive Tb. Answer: 3.8 AA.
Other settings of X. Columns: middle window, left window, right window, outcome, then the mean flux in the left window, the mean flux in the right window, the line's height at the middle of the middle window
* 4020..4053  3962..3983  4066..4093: -0.20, 11.1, 19.5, 16.1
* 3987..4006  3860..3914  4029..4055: -0.06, 12.8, 18.9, 17.1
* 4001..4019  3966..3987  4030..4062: -0.25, 12.4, 18.9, 15.6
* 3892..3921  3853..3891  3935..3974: -0.17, 12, 11.4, 11.8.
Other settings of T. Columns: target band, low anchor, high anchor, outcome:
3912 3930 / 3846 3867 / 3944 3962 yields 0.7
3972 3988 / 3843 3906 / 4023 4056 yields 2.0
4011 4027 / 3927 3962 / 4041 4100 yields -4.8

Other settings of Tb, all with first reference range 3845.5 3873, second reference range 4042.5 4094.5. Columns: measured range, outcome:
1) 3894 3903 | 0.0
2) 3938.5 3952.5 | 1.9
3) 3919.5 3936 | 5.4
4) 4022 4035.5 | -1.0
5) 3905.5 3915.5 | -0.3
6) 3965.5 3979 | 5.2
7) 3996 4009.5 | -1.1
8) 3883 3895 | 0.9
